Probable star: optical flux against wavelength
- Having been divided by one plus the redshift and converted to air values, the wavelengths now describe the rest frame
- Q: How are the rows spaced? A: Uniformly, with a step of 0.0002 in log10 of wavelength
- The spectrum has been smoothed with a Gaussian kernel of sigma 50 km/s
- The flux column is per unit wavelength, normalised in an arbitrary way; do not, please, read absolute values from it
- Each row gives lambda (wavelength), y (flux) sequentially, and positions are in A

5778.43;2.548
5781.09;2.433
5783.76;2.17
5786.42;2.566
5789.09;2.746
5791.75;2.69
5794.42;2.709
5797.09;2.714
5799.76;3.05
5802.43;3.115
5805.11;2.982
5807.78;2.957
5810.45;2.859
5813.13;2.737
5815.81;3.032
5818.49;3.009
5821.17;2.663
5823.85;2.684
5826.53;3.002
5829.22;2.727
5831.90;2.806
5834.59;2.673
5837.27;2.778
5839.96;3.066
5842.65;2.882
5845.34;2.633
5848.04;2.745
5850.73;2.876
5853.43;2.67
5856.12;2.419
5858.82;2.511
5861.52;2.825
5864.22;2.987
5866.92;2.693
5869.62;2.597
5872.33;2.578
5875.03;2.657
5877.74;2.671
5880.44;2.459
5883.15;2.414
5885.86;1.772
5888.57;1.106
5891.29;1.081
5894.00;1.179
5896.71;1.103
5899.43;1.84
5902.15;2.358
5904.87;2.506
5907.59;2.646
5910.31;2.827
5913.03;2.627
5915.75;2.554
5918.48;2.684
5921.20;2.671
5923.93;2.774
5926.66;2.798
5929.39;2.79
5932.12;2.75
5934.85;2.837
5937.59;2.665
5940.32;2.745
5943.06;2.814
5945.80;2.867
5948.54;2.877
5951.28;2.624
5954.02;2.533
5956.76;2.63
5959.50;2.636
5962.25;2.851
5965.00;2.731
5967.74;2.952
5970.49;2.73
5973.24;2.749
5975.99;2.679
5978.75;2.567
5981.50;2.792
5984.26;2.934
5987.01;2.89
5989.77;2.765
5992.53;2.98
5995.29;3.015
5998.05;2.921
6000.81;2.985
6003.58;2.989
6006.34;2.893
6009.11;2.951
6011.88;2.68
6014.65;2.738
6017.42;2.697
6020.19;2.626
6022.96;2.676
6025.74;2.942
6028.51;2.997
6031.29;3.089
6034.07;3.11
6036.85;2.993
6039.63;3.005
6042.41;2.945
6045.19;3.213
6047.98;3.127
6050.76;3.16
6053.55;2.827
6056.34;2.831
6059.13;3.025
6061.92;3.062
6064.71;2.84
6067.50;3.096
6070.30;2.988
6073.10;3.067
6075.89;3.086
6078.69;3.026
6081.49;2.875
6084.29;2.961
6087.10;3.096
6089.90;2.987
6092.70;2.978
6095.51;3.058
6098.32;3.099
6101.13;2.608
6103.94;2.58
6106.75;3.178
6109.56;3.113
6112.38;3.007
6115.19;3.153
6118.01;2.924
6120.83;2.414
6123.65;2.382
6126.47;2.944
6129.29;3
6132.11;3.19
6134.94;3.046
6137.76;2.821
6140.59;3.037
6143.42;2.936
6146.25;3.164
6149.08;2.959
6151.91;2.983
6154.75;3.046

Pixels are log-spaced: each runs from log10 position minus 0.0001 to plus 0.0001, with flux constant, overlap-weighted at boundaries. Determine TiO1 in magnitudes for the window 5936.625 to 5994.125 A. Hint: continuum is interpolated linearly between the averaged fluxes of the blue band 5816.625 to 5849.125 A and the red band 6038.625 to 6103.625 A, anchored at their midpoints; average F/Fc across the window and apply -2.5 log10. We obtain 0.056 mag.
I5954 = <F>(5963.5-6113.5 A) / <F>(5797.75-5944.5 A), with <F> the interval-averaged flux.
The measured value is 1.13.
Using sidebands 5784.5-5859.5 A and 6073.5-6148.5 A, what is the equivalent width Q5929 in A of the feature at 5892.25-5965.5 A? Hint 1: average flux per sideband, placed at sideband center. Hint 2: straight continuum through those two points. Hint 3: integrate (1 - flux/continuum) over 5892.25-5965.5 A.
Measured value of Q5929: 8.0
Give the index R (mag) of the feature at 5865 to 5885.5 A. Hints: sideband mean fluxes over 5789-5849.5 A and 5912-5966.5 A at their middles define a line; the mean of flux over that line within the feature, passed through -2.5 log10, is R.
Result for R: 0.09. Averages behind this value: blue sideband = 2.84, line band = 2.55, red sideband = 2.72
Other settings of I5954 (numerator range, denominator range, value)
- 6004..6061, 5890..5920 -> 1.37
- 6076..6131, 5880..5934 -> 1.30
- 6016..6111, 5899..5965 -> 1.11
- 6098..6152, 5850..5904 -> 1.31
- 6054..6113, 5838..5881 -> 1.10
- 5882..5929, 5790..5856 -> 0.77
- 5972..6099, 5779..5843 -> 1.05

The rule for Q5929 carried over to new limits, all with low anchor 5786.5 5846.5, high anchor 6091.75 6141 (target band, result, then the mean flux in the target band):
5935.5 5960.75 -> 1.4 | 2.71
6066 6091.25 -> -1.0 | 3.02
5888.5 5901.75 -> 7.0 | 1.36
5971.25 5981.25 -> 0.7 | 2.68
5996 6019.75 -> 0.3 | 2.85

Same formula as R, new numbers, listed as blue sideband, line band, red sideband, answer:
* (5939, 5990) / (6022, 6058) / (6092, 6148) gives -0.058 mag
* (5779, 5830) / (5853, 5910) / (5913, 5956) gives 0.220 mag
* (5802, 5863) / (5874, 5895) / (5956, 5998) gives 0.412 mag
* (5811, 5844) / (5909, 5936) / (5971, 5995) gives 0.033 mag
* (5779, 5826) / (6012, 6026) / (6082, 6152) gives 0.068 mag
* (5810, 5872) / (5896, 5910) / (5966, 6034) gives 0.267 mag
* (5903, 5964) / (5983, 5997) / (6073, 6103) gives -0.042 mag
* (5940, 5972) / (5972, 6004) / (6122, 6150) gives -0.026 mag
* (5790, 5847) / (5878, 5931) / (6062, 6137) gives 0.275 mag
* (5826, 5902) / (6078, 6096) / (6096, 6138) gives -0.055 mag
